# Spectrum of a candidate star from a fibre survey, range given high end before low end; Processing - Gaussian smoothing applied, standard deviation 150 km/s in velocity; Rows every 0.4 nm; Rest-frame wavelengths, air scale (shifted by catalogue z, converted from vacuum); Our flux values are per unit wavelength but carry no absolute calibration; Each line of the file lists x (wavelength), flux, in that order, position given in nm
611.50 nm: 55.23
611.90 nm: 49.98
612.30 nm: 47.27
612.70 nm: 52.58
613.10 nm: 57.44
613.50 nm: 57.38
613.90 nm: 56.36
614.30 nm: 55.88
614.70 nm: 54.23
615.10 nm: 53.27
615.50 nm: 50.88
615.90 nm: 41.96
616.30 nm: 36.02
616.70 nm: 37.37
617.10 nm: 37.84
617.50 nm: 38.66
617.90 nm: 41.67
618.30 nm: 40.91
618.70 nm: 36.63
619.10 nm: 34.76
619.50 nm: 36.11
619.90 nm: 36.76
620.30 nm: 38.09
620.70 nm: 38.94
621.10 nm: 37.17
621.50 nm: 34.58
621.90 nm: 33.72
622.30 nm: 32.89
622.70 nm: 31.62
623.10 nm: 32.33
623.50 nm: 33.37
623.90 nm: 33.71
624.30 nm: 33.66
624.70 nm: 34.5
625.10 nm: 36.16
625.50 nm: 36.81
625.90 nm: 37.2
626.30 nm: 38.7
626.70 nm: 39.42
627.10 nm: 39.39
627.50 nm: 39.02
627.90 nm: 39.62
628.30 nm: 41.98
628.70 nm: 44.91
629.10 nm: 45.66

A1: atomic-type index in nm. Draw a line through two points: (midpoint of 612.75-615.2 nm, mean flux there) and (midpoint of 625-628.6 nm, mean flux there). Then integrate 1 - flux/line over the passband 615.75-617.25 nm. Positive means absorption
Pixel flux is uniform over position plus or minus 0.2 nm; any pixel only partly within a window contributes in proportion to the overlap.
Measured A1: 0.41 nm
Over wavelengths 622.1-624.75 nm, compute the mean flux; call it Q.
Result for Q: 33.1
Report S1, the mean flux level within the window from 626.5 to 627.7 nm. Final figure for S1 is 39.3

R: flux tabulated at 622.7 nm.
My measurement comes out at 31.62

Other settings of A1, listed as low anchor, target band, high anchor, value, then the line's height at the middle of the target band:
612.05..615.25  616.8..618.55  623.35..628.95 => 0.34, 49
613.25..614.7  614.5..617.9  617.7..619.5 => 0.29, 47.6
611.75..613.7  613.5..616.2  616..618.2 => -0.34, 46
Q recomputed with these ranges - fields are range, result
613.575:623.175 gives 40.7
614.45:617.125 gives 45.2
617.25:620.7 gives 38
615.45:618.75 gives 39.9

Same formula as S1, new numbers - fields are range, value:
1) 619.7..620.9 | 37.9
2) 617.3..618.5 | 40.4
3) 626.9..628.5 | 40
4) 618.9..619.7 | 35.4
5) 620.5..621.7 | 36.9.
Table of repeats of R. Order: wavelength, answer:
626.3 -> 38.7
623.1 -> 32.33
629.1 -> 45.66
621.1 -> 37.17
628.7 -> 44.91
